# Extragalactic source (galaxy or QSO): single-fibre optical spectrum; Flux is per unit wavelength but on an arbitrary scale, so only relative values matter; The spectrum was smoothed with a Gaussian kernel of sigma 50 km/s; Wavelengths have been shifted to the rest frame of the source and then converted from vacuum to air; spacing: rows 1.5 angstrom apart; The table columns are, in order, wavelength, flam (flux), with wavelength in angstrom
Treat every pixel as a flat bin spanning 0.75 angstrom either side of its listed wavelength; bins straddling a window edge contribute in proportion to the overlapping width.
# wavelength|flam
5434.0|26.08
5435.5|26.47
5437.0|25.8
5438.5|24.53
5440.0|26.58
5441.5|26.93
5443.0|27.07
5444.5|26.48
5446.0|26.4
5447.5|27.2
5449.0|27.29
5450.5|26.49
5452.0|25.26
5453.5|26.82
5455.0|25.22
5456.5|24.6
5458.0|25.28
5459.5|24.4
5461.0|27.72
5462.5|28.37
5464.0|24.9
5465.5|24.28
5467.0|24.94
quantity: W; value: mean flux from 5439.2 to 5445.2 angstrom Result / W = 26.7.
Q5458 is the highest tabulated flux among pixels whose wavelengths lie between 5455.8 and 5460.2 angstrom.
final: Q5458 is 25.28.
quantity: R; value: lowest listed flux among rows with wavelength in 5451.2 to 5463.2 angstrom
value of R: 24.4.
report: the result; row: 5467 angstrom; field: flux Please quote 24.94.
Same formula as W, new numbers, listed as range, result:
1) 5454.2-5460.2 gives 24.9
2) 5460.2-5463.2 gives 28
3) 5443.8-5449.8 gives 26.8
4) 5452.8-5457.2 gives 25.5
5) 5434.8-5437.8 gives 26.1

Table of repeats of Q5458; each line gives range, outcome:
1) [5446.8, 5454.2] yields 27.29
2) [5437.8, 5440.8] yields 26.58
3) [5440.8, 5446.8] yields 27.07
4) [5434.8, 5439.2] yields 26.47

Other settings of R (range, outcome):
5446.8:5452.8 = 25.26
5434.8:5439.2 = 24.53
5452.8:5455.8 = 25.22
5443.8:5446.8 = 26.4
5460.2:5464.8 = 24.9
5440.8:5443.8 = 26.93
